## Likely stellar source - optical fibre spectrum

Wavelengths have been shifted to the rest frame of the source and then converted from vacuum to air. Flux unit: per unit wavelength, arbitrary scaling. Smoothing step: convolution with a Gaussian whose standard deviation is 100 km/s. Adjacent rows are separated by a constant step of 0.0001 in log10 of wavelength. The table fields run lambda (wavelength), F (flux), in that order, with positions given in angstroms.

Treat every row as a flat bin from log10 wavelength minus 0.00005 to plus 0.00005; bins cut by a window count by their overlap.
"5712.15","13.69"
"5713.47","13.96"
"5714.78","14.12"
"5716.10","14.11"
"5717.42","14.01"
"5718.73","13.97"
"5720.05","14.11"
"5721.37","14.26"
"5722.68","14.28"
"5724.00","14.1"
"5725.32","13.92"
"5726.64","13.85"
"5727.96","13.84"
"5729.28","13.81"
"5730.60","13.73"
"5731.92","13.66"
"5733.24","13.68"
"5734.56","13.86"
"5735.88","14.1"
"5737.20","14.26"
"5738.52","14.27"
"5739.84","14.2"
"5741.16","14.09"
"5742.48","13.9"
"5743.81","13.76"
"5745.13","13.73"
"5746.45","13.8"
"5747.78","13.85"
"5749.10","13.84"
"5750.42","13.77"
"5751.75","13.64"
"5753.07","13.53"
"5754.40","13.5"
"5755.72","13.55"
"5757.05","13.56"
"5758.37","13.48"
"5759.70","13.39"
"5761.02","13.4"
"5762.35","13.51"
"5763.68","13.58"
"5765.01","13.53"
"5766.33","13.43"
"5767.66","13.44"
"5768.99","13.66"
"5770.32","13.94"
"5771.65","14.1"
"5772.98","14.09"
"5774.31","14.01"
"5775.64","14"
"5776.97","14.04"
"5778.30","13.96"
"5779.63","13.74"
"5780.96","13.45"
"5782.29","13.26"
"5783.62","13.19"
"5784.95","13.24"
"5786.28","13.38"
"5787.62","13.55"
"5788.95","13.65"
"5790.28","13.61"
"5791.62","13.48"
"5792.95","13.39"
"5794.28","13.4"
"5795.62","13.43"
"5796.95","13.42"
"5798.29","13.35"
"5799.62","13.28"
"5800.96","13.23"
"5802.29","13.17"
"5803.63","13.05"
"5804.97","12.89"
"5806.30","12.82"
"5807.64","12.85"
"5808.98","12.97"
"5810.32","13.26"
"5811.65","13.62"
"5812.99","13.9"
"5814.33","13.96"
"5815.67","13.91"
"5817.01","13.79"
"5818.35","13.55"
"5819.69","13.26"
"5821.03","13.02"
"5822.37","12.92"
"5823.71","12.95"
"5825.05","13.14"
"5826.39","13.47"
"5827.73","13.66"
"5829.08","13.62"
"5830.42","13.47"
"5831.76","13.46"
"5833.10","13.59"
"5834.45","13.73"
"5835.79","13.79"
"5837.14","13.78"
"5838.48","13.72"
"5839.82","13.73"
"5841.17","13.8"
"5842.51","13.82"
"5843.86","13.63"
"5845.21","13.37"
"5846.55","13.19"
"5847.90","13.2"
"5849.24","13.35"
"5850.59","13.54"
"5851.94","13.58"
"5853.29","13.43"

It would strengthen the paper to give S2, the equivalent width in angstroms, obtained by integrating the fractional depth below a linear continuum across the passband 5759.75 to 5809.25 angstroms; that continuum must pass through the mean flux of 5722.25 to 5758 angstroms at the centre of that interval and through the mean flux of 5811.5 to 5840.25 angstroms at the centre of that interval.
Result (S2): 0.8 angstroms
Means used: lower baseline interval 13.8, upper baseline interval 13.5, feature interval 13.5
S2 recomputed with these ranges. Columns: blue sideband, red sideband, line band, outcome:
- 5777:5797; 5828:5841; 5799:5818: 0.3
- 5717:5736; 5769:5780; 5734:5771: 0.6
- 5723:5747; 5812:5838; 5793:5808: 0.5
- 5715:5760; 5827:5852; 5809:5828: 0.3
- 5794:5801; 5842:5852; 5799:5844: -0.1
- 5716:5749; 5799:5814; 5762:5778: -0.2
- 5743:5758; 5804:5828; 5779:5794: 0.0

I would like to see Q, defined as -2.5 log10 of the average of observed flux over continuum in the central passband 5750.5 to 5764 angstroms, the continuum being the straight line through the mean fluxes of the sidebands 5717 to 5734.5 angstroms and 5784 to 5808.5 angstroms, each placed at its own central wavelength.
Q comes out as 0.01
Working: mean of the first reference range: 13.9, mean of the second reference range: 13.3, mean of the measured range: 13.5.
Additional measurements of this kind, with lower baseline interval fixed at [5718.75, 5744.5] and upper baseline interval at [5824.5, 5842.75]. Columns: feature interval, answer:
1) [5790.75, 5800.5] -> 0.03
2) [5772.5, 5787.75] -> 0.01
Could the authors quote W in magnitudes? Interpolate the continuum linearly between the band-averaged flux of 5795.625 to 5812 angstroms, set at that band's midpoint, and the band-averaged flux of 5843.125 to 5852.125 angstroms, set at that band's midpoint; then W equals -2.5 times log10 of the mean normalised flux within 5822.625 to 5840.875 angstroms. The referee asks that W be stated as -0.02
